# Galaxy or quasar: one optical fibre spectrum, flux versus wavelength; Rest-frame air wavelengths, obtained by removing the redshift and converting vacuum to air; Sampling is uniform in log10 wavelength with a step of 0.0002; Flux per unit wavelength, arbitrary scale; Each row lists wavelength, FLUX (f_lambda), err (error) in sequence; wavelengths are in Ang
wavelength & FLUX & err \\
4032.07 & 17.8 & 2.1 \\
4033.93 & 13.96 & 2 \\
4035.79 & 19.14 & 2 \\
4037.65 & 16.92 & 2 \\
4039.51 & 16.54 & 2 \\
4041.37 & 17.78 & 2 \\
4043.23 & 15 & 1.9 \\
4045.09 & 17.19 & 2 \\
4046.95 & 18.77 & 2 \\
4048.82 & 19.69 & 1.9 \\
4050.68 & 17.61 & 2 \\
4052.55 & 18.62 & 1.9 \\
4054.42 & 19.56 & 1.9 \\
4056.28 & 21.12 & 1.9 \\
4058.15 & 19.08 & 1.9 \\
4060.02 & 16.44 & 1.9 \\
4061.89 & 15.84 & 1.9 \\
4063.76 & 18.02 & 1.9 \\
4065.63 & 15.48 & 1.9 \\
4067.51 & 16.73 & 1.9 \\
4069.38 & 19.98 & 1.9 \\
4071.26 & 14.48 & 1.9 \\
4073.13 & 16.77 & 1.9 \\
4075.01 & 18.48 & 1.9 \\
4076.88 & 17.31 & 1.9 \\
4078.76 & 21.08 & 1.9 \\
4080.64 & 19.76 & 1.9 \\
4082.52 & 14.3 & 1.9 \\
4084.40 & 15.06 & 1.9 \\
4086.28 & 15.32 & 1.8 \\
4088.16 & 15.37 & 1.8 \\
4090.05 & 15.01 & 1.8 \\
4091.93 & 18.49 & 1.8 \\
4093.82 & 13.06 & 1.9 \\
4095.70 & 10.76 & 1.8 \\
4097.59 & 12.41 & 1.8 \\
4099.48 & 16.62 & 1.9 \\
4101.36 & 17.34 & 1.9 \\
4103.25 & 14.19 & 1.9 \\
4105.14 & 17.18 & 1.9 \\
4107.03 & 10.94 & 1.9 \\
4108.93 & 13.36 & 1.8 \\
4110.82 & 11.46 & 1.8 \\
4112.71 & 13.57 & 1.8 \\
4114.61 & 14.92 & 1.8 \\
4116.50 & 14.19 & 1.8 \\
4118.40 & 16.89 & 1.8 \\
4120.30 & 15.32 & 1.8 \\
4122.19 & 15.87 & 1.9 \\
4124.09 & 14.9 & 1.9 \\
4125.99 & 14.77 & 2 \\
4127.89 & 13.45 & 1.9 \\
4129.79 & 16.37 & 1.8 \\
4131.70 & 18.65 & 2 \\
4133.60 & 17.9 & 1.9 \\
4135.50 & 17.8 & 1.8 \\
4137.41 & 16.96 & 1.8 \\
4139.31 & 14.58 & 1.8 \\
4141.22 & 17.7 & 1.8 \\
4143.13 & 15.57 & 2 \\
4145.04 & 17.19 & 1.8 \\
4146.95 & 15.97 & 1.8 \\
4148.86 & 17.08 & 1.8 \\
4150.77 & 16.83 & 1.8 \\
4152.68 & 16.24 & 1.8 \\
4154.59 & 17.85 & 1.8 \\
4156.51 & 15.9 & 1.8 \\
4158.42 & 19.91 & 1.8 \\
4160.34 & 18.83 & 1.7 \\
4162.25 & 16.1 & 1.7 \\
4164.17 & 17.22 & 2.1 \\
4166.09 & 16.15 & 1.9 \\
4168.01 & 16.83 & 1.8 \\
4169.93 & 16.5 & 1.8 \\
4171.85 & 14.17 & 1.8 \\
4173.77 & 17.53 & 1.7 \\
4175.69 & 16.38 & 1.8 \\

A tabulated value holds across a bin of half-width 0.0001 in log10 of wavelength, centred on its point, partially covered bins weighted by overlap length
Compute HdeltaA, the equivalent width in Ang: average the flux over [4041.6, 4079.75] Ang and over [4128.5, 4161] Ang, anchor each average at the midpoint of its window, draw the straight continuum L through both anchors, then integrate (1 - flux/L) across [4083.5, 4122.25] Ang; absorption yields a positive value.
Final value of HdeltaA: 6.36 Ang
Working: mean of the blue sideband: 17.9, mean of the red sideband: 17.1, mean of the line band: 14.6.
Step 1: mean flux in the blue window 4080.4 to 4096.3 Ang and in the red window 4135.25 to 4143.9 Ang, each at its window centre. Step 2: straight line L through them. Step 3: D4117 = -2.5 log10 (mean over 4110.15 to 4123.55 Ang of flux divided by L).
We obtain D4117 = 0.08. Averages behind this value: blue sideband 15.1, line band 14.7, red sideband 16.4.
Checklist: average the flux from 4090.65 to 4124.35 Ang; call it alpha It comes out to 14.5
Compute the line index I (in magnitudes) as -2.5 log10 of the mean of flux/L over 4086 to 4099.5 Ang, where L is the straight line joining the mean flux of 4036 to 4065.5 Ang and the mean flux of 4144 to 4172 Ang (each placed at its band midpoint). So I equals 0.207 mag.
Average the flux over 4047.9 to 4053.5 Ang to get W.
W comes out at 18.6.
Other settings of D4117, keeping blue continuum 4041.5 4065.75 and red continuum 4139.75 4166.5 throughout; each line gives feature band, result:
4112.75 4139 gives 0.09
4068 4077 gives 0.02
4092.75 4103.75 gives 0.24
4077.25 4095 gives 0.08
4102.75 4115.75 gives 0.27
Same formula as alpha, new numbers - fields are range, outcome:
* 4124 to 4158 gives 16.5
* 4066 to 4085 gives 17.4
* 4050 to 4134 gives 16.1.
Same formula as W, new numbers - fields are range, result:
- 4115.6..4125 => 15.4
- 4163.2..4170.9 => 16.7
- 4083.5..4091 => 15.2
